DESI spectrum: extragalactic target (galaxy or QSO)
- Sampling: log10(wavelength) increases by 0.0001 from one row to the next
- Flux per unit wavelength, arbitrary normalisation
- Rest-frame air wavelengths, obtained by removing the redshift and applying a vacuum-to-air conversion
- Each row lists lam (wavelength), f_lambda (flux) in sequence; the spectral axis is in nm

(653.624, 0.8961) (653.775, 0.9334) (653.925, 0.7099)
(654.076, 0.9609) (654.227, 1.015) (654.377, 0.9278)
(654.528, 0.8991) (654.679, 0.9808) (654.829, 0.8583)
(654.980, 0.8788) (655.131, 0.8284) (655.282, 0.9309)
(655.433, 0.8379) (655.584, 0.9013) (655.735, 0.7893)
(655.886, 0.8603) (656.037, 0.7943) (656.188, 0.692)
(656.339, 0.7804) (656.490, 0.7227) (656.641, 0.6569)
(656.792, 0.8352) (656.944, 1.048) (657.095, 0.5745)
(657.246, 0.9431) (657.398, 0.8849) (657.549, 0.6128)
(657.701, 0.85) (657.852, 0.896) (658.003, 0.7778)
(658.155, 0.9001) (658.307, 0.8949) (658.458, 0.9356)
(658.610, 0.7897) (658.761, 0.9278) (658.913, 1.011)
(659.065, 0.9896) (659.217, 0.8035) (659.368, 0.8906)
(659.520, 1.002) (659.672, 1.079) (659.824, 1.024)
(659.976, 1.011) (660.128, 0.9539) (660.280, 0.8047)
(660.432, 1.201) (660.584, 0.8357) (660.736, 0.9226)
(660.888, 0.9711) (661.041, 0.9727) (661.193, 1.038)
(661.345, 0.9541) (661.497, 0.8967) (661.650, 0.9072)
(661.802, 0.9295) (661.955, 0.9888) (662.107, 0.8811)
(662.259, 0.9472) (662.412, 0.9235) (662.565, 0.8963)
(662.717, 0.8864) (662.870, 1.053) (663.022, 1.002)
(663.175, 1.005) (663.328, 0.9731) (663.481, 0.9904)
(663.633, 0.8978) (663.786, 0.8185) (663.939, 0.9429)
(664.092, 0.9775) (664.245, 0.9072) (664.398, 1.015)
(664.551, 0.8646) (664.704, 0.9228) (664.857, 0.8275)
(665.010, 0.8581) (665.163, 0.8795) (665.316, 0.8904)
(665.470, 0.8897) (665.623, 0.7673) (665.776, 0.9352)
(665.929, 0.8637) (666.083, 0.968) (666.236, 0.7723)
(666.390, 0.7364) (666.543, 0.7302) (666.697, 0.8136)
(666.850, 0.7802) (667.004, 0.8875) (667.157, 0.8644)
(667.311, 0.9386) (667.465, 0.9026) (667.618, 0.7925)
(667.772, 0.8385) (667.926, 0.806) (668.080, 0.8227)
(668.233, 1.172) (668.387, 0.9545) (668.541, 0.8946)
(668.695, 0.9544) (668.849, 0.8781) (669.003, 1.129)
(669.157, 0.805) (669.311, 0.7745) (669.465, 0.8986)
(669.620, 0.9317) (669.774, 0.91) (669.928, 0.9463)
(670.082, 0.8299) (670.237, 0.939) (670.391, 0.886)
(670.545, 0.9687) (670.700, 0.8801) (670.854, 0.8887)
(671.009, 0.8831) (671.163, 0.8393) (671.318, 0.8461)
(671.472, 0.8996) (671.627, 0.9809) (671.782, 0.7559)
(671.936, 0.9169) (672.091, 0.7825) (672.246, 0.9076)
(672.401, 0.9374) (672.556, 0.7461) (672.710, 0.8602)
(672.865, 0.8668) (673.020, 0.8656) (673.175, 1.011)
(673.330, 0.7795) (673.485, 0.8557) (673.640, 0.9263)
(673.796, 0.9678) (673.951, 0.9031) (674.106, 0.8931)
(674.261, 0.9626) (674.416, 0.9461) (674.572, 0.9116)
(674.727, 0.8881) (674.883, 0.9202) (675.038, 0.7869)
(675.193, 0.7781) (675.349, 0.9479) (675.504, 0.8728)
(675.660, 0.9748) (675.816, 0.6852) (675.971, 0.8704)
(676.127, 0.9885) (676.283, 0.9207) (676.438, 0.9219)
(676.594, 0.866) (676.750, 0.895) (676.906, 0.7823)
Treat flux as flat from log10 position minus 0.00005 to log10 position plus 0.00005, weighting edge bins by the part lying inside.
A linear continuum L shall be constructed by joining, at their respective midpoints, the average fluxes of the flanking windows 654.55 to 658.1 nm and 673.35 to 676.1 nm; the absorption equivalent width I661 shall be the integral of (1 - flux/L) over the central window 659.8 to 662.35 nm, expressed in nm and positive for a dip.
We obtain -0.342 nm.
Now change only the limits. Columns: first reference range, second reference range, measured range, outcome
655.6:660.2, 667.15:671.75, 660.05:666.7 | -0.251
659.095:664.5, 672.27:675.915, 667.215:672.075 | 0.054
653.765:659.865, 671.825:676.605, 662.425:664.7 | -0.180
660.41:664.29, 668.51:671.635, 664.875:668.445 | 0.228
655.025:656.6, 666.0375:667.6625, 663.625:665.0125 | -0.129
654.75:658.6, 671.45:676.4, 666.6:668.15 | 0.035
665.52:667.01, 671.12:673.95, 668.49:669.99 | -0.113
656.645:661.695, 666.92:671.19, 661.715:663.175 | -0.066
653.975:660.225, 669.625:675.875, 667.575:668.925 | -0.034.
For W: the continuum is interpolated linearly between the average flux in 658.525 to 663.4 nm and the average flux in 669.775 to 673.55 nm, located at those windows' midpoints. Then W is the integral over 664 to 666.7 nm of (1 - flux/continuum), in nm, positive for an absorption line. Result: 0.15 nm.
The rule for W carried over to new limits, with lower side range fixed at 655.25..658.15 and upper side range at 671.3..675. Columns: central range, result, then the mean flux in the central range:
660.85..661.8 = -0.14 nm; 0.954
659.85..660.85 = -0.16 nm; 0.959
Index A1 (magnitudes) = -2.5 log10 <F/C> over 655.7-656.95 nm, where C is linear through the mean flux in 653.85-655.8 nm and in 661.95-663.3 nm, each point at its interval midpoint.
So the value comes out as 0.15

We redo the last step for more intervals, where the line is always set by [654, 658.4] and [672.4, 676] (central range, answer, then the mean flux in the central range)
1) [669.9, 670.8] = -0.040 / 0.906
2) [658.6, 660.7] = -0.125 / 0.956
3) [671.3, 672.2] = 0.012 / 0.866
